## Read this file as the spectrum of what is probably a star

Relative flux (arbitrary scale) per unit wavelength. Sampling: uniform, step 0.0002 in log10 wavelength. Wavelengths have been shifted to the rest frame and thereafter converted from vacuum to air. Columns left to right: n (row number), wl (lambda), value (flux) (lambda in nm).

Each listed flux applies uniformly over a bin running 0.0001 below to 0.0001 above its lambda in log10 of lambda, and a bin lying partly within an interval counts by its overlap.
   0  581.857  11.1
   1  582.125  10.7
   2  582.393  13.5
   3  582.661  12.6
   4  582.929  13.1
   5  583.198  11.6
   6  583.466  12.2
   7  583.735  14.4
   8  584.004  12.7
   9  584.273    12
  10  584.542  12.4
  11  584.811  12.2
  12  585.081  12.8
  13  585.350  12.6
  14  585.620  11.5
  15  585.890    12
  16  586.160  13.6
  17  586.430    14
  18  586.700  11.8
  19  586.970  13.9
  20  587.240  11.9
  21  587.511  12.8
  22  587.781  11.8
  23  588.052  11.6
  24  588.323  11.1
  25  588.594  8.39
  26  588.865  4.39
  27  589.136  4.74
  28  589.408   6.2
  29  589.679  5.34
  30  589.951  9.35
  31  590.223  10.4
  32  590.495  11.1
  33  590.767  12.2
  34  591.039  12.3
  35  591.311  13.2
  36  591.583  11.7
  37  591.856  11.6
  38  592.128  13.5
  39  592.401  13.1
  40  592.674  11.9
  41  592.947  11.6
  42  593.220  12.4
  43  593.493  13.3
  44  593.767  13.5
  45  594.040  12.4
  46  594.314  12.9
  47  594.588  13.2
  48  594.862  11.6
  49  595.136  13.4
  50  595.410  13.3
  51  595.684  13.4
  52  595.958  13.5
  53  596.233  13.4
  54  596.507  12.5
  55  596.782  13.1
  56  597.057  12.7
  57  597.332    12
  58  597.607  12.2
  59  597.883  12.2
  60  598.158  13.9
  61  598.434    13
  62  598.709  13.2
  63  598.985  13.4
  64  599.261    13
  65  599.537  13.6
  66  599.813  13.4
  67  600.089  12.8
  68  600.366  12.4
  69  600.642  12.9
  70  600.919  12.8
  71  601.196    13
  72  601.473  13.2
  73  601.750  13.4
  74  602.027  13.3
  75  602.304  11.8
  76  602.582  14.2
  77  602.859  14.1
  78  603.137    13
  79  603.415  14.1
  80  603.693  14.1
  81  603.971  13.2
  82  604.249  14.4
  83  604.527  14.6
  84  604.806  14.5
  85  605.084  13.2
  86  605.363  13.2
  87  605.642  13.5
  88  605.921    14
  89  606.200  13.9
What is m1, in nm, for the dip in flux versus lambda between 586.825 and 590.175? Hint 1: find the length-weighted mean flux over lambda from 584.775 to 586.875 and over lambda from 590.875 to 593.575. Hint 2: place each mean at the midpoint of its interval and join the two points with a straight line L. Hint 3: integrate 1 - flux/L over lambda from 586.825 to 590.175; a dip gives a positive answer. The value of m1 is 0.859 nm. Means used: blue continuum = 12.6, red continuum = 12.4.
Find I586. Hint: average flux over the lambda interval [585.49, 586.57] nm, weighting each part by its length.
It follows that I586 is 12.8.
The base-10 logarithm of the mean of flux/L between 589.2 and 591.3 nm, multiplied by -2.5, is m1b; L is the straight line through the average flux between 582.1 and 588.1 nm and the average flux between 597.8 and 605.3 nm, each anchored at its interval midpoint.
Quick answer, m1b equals 0.31 mag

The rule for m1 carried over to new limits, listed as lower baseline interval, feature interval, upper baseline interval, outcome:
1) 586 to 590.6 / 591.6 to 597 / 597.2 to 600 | -0.46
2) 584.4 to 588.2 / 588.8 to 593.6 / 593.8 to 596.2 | 0.85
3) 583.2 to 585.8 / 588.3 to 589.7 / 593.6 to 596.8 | 0.69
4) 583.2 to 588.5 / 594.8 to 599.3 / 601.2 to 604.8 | 0.09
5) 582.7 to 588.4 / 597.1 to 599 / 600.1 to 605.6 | 0.05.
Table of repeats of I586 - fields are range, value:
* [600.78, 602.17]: 13.1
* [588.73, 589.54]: 5.1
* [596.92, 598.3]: 12.6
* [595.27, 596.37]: 13.4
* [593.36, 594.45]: 13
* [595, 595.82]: 13.4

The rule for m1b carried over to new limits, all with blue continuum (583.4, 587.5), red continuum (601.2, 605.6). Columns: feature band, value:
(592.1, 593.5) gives 0.05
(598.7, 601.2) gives 0.03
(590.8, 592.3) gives 0.05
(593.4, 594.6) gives 0.01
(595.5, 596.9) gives 0.00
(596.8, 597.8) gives 0.08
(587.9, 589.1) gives 0.44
